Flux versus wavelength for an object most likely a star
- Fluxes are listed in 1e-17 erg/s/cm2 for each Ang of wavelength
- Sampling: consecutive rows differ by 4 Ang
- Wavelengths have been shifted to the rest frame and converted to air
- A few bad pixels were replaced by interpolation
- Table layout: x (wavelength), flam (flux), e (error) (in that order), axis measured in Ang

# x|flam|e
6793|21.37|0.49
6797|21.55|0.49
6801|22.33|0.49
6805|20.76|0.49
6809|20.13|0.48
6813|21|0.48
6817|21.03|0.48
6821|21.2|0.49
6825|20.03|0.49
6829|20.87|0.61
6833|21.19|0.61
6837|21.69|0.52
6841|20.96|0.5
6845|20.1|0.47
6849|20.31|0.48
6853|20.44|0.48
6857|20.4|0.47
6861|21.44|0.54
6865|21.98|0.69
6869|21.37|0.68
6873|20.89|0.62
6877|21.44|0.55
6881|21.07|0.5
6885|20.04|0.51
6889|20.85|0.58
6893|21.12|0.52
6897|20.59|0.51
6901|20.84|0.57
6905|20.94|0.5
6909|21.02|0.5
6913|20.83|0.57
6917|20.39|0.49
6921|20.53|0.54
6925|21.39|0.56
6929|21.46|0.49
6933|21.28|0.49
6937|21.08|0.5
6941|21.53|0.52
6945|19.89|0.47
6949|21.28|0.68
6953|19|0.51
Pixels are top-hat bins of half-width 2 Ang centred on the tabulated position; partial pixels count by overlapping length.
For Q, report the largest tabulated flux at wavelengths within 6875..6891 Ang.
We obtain 21.44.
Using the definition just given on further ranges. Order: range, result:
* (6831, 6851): 21.69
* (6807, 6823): 21.2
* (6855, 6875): 21.98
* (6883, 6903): 21.12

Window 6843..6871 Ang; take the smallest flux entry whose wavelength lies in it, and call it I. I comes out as 20.1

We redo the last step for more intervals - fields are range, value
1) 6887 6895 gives 20.85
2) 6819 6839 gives 20.03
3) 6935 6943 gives 21.08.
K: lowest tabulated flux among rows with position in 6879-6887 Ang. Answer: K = 20.04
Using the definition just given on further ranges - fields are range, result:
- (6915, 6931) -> 20.39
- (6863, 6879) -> 20.89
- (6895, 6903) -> 20.59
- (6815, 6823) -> 21.03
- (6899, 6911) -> 20.84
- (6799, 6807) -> 20.76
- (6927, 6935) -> 21.28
